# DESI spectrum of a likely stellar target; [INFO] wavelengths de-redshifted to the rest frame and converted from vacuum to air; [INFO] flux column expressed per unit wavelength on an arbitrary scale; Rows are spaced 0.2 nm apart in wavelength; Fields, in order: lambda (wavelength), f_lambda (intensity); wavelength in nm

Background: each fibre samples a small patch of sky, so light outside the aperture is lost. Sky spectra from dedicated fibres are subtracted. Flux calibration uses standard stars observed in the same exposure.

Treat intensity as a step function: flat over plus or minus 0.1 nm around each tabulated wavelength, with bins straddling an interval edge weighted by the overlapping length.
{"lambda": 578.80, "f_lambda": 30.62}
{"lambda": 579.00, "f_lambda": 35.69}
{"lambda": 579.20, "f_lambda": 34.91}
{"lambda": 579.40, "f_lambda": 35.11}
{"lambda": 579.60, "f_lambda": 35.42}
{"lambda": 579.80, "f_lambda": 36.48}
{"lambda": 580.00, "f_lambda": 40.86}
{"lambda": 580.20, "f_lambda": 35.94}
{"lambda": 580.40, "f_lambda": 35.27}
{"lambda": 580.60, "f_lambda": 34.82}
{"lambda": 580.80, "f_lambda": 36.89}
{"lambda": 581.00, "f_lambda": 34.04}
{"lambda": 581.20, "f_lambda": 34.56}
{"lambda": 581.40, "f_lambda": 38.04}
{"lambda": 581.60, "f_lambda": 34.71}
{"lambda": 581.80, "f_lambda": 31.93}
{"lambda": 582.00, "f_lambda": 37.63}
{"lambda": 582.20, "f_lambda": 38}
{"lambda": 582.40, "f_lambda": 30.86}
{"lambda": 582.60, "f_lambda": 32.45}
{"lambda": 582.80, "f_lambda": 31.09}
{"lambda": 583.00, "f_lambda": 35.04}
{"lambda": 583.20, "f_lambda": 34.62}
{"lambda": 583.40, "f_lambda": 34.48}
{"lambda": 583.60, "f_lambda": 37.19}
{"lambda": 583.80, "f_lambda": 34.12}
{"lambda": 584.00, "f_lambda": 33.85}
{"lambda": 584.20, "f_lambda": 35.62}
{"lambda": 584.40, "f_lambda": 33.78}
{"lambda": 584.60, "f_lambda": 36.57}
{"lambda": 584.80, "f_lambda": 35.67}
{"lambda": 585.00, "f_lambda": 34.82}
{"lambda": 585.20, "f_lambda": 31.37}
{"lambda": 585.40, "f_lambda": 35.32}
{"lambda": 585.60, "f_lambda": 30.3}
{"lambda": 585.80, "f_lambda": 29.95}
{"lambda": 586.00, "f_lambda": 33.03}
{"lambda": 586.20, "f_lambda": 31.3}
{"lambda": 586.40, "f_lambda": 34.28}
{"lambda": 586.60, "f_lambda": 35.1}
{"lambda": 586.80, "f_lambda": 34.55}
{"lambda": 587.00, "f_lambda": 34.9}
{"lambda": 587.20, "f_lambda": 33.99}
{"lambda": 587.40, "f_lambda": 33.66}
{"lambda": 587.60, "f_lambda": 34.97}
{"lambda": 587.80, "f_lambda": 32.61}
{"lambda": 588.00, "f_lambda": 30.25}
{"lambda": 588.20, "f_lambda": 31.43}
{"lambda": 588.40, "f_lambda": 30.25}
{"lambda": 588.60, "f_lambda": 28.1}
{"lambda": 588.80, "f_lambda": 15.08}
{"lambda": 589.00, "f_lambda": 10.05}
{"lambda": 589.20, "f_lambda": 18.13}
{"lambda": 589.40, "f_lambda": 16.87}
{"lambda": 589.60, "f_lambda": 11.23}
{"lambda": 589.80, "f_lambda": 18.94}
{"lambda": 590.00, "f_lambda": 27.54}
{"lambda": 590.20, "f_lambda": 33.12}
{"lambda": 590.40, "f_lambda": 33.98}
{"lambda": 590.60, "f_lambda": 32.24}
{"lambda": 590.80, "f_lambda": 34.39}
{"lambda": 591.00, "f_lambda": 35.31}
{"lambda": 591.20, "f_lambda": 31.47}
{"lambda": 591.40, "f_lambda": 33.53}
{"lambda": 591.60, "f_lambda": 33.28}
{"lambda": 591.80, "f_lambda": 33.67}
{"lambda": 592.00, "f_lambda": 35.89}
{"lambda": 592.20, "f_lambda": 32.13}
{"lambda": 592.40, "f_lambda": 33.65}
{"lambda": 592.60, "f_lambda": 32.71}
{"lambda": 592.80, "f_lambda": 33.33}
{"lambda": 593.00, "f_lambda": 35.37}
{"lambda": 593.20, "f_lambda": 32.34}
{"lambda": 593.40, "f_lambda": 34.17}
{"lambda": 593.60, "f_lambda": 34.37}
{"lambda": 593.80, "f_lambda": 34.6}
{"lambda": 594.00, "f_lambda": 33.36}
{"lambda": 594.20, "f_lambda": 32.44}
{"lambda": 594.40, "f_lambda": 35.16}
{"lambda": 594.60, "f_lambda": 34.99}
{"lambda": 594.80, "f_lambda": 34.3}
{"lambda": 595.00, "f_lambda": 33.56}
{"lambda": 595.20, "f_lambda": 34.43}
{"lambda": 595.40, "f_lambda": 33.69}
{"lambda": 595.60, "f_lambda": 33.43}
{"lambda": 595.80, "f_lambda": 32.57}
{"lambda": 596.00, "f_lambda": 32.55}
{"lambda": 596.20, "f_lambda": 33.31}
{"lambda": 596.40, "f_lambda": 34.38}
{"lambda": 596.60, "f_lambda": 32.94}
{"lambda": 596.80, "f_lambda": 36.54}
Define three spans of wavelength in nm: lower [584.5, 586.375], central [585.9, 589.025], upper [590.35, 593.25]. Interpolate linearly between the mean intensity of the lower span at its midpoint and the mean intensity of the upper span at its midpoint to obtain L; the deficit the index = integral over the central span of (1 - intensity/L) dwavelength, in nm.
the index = 0.24 nm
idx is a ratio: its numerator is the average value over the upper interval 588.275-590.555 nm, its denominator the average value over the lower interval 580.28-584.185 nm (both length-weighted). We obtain 0.6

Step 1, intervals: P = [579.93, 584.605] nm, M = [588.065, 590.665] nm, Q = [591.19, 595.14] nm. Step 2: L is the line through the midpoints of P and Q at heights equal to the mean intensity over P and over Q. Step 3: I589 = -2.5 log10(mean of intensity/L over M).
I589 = 0.40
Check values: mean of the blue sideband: 35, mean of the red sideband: 33.8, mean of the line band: 23.6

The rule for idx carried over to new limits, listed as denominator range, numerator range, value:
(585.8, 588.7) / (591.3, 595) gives 1.04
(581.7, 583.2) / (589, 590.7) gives 0.68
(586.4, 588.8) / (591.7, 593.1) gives 1.06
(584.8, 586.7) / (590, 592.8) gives 1.01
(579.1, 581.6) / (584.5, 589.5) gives 0.84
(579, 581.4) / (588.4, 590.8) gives 0.64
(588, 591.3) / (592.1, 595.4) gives 1.32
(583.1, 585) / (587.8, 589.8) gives 0.62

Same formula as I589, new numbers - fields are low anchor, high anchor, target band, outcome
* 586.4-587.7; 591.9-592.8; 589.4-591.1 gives 0.22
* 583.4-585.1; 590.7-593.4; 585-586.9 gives 0.06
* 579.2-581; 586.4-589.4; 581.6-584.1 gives -0.03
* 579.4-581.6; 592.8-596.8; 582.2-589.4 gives 0.12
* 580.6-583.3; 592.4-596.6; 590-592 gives 0.02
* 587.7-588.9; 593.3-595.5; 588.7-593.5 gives 0.09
